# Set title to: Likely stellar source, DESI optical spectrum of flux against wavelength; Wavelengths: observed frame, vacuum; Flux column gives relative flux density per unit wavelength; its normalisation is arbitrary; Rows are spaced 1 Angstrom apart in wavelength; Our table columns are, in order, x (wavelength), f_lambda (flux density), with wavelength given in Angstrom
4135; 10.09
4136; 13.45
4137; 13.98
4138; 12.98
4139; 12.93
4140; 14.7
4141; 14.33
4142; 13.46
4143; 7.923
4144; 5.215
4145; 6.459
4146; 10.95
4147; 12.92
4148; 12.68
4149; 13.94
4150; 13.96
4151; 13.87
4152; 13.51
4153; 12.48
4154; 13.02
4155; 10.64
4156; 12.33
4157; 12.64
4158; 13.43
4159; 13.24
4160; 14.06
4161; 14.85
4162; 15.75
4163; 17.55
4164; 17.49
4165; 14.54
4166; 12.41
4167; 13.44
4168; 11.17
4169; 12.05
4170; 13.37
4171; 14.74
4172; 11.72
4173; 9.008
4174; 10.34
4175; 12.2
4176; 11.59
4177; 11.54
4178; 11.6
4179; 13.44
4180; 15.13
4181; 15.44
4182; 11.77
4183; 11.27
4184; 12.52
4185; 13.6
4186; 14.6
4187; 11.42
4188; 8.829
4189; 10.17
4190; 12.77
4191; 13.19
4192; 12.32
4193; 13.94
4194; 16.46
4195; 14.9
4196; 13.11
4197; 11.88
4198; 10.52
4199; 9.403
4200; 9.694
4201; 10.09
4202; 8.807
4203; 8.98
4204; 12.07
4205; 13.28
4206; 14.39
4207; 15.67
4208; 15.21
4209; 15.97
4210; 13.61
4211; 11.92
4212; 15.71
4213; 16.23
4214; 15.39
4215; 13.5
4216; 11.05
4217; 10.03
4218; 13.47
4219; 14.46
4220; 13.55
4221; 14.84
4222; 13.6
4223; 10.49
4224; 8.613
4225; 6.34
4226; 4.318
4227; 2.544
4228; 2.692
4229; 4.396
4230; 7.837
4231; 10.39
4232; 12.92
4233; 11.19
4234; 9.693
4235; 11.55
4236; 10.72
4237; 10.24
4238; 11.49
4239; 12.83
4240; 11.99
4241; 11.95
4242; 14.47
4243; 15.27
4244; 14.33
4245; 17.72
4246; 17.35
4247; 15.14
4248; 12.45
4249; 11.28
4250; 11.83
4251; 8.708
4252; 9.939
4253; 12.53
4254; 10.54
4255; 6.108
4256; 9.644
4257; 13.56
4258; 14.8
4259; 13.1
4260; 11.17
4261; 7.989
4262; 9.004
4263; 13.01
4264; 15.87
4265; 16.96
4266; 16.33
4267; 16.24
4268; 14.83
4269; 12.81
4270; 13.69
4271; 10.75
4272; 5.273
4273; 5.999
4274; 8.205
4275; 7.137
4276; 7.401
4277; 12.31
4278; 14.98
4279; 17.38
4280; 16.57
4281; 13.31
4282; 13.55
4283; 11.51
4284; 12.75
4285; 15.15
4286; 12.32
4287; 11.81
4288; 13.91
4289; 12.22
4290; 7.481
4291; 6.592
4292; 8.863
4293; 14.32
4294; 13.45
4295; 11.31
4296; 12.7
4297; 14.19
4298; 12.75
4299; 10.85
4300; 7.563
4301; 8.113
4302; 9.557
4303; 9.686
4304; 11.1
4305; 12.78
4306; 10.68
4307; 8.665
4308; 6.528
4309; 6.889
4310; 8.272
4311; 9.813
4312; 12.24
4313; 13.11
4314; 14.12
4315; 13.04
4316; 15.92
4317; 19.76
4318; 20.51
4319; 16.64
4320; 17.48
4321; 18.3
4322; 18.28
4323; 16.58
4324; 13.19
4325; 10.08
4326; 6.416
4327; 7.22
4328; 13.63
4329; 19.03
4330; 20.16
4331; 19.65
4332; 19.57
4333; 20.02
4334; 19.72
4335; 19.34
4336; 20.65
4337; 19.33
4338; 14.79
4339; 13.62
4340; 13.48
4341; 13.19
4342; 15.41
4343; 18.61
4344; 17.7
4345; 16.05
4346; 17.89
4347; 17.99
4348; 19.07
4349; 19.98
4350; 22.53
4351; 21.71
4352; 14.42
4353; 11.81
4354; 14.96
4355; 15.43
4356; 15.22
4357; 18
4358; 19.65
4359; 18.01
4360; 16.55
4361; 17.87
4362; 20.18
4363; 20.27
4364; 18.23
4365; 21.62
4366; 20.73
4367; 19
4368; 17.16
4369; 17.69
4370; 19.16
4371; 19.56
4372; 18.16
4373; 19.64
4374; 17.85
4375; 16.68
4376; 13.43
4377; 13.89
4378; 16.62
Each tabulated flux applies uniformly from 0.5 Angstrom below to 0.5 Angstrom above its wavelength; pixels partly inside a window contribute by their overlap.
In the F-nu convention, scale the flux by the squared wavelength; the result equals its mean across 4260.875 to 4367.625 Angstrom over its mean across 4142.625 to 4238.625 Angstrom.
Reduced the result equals 1.27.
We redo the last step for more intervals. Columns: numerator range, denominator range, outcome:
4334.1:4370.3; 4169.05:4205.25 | 1.58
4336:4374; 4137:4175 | 1.53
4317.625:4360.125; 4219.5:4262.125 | 1.60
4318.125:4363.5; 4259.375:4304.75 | 1.48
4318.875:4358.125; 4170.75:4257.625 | 1.49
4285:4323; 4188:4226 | 1.04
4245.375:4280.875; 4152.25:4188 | 0.97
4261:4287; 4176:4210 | 1.03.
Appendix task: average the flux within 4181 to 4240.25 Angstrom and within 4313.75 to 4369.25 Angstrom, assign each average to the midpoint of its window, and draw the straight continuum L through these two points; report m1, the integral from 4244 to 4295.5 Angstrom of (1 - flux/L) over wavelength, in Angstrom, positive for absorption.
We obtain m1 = 7.1 Angstrom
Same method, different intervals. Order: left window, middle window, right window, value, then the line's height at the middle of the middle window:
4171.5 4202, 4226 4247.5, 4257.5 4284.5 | 2.0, 12.2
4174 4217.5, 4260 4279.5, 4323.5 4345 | 3.4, 14.4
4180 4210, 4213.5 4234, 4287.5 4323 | 4.0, 12.5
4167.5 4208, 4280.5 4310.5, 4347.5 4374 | 9.4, 16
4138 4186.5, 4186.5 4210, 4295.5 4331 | 0.8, 12.8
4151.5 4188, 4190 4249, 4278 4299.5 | 3.8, 12.8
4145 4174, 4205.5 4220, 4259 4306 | -1.7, 12.5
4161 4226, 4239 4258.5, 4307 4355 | 1.7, 13.9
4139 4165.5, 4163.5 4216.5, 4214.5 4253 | -2.8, 12.1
